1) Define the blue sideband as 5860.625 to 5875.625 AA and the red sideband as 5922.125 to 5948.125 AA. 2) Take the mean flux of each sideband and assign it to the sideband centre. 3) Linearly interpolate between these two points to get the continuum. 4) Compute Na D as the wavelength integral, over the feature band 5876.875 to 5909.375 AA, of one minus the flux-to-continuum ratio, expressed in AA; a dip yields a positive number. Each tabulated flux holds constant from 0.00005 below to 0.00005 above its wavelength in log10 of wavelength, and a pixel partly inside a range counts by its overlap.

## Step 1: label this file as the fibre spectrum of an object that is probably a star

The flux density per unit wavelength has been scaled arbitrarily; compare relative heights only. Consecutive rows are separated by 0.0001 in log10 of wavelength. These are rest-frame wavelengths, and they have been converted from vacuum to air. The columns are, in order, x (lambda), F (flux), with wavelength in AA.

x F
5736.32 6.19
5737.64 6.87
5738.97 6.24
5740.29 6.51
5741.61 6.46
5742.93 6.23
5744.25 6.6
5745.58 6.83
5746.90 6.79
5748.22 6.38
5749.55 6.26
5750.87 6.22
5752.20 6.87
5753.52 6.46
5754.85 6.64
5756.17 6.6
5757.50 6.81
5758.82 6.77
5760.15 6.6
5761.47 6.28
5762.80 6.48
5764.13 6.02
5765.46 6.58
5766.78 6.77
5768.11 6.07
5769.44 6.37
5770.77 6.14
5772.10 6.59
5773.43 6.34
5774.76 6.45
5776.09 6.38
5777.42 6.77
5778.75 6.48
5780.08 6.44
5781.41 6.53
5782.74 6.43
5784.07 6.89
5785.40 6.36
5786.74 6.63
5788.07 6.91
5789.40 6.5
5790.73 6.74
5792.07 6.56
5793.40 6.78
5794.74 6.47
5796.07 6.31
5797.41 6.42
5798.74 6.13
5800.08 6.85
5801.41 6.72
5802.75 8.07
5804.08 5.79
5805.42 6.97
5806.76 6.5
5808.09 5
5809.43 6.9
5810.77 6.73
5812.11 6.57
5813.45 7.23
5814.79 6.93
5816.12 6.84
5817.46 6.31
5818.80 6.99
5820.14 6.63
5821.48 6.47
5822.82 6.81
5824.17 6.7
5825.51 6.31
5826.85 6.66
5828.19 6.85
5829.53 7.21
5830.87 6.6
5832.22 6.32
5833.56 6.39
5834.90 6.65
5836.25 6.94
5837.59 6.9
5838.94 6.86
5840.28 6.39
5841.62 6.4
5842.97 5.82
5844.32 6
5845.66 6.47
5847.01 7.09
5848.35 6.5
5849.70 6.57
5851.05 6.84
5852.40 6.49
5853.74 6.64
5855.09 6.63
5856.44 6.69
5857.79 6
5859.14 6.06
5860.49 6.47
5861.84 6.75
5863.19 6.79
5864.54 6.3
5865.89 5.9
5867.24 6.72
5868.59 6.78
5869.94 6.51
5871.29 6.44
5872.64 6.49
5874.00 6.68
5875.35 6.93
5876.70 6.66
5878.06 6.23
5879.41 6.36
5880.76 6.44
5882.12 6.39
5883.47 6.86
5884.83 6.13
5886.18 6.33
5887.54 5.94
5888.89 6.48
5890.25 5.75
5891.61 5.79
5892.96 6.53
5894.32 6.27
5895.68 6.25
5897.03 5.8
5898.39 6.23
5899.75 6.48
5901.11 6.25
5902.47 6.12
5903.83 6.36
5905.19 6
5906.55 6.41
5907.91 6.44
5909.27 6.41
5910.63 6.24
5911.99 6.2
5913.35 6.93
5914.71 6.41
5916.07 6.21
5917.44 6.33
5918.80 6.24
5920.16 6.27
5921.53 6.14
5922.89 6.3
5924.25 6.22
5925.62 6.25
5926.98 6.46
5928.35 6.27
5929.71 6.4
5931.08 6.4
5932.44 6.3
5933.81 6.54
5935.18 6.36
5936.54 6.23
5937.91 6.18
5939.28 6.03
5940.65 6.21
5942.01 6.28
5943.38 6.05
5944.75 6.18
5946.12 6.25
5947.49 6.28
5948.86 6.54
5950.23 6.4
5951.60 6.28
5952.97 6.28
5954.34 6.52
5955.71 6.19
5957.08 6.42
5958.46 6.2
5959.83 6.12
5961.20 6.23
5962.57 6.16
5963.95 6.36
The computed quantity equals 1.0 AA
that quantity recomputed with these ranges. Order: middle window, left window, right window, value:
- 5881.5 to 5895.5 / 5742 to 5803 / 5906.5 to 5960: 0.3 AA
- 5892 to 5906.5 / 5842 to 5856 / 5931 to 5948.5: 0.3 AA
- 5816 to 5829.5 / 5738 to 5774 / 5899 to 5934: -0.5 AA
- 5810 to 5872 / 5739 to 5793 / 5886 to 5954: -1.9 AA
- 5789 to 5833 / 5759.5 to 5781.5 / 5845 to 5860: -1.0 AA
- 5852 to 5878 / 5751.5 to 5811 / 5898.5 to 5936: -0.4 AA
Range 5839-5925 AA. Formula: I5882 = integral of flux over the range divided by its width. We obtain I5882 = 6.38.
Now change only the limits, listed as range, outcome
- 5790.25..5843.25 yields 6.62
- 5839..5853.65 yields 6.48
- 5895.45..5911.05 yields 6.25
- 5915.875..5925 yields 6.24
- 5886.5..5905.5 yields 6.17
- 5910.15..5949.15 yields 6.3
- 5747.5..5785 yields 6.49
